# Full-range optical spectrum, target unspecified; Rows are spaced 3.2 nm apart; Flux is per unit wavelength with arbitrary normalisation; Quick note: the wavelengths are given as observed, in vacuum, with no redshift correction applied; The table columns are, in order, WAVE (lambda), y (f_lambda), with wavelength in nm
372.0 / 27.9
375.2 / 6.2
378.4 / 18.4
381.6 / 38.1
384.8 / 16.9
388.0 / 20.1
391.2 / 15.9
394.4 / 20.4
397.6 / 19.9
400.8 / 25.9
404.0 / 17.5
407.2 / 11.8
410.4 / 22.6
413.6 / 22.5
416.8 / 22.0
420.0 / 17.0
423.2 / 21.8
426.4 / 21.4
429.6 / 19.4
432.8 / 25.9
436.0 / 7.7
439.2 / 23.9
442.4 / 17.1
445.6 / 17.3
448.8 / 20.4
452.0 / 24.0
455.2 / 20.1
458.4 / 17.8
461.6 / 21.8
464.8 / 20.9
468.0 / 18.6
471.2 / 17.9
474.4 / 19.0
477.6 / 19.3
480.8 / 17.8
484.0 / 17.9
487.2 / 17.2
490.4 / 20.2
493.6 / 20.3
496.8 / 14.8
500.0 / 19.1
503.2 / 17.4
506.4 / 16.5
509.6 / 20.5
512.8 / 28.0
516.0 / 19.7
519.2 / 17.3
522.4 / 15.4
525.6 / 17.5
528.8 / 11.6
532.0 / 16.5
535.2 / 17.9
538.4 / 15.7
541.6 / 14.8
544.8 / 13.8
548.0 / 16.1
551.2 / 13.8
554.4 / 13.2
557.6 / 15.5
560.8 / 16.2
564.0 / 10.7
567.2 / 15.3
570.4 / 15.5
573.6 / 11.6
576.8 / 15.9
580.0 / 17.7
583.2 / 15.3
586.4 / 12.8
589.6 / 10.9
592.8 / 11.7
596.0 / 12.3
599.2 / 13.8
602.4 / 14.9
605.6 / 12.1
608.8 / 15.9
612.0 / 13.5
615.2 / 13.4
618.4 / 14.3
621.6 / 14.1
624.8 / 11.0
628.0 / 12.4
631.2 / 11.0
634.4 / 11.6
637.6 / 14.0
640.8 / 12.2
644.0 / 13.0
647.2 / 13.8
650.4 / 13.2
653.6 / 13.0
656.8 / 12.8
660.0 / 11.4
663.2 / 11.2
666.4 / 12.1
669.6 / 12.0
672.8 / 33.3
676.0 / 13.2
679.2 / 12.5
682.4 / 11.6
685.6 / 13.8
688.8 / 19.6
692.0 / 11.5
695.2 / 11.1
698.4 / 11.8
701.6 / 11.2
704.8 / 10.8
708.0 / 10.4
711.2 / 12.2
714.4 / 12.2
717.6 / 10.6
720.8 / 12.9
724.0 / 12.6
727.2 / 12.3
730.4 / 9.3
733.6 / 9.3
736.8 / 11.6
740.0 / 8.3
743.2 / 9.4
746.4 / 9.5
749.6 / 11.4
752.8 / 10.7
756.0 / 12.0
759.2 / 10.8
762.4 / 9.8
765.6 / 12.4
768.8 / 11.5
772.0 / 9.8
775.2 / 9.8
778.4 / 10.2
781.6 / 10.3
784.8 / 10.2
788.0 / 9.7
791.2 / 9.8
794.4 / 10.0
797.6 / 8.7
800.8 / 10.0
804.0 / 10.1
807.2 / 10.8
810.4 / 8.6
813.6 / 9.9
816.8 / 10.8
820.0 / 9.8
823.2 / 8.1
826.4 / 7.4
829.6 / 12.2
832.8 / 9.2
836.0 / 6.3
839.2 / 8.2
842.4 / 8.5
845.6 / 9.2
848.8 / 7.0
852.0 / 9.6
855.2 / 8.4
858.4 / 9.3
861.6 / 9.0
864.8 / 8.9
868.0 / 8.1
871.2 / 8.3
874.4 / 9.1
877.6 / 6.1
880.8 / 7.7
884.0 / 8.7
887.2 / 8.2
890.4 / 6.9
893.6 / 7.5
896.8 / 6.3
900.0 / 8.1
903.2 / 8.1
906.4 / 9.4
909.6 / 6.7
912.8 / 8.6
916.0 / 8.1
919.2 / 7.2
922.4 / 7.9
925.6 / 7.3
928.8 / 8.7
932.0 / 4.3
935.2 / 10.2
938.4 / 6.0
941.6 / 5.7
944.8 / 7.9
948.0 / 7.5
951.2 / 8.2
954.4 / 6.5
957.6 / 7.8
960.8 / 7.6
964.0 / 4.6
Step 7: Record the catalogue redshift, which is 0.025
